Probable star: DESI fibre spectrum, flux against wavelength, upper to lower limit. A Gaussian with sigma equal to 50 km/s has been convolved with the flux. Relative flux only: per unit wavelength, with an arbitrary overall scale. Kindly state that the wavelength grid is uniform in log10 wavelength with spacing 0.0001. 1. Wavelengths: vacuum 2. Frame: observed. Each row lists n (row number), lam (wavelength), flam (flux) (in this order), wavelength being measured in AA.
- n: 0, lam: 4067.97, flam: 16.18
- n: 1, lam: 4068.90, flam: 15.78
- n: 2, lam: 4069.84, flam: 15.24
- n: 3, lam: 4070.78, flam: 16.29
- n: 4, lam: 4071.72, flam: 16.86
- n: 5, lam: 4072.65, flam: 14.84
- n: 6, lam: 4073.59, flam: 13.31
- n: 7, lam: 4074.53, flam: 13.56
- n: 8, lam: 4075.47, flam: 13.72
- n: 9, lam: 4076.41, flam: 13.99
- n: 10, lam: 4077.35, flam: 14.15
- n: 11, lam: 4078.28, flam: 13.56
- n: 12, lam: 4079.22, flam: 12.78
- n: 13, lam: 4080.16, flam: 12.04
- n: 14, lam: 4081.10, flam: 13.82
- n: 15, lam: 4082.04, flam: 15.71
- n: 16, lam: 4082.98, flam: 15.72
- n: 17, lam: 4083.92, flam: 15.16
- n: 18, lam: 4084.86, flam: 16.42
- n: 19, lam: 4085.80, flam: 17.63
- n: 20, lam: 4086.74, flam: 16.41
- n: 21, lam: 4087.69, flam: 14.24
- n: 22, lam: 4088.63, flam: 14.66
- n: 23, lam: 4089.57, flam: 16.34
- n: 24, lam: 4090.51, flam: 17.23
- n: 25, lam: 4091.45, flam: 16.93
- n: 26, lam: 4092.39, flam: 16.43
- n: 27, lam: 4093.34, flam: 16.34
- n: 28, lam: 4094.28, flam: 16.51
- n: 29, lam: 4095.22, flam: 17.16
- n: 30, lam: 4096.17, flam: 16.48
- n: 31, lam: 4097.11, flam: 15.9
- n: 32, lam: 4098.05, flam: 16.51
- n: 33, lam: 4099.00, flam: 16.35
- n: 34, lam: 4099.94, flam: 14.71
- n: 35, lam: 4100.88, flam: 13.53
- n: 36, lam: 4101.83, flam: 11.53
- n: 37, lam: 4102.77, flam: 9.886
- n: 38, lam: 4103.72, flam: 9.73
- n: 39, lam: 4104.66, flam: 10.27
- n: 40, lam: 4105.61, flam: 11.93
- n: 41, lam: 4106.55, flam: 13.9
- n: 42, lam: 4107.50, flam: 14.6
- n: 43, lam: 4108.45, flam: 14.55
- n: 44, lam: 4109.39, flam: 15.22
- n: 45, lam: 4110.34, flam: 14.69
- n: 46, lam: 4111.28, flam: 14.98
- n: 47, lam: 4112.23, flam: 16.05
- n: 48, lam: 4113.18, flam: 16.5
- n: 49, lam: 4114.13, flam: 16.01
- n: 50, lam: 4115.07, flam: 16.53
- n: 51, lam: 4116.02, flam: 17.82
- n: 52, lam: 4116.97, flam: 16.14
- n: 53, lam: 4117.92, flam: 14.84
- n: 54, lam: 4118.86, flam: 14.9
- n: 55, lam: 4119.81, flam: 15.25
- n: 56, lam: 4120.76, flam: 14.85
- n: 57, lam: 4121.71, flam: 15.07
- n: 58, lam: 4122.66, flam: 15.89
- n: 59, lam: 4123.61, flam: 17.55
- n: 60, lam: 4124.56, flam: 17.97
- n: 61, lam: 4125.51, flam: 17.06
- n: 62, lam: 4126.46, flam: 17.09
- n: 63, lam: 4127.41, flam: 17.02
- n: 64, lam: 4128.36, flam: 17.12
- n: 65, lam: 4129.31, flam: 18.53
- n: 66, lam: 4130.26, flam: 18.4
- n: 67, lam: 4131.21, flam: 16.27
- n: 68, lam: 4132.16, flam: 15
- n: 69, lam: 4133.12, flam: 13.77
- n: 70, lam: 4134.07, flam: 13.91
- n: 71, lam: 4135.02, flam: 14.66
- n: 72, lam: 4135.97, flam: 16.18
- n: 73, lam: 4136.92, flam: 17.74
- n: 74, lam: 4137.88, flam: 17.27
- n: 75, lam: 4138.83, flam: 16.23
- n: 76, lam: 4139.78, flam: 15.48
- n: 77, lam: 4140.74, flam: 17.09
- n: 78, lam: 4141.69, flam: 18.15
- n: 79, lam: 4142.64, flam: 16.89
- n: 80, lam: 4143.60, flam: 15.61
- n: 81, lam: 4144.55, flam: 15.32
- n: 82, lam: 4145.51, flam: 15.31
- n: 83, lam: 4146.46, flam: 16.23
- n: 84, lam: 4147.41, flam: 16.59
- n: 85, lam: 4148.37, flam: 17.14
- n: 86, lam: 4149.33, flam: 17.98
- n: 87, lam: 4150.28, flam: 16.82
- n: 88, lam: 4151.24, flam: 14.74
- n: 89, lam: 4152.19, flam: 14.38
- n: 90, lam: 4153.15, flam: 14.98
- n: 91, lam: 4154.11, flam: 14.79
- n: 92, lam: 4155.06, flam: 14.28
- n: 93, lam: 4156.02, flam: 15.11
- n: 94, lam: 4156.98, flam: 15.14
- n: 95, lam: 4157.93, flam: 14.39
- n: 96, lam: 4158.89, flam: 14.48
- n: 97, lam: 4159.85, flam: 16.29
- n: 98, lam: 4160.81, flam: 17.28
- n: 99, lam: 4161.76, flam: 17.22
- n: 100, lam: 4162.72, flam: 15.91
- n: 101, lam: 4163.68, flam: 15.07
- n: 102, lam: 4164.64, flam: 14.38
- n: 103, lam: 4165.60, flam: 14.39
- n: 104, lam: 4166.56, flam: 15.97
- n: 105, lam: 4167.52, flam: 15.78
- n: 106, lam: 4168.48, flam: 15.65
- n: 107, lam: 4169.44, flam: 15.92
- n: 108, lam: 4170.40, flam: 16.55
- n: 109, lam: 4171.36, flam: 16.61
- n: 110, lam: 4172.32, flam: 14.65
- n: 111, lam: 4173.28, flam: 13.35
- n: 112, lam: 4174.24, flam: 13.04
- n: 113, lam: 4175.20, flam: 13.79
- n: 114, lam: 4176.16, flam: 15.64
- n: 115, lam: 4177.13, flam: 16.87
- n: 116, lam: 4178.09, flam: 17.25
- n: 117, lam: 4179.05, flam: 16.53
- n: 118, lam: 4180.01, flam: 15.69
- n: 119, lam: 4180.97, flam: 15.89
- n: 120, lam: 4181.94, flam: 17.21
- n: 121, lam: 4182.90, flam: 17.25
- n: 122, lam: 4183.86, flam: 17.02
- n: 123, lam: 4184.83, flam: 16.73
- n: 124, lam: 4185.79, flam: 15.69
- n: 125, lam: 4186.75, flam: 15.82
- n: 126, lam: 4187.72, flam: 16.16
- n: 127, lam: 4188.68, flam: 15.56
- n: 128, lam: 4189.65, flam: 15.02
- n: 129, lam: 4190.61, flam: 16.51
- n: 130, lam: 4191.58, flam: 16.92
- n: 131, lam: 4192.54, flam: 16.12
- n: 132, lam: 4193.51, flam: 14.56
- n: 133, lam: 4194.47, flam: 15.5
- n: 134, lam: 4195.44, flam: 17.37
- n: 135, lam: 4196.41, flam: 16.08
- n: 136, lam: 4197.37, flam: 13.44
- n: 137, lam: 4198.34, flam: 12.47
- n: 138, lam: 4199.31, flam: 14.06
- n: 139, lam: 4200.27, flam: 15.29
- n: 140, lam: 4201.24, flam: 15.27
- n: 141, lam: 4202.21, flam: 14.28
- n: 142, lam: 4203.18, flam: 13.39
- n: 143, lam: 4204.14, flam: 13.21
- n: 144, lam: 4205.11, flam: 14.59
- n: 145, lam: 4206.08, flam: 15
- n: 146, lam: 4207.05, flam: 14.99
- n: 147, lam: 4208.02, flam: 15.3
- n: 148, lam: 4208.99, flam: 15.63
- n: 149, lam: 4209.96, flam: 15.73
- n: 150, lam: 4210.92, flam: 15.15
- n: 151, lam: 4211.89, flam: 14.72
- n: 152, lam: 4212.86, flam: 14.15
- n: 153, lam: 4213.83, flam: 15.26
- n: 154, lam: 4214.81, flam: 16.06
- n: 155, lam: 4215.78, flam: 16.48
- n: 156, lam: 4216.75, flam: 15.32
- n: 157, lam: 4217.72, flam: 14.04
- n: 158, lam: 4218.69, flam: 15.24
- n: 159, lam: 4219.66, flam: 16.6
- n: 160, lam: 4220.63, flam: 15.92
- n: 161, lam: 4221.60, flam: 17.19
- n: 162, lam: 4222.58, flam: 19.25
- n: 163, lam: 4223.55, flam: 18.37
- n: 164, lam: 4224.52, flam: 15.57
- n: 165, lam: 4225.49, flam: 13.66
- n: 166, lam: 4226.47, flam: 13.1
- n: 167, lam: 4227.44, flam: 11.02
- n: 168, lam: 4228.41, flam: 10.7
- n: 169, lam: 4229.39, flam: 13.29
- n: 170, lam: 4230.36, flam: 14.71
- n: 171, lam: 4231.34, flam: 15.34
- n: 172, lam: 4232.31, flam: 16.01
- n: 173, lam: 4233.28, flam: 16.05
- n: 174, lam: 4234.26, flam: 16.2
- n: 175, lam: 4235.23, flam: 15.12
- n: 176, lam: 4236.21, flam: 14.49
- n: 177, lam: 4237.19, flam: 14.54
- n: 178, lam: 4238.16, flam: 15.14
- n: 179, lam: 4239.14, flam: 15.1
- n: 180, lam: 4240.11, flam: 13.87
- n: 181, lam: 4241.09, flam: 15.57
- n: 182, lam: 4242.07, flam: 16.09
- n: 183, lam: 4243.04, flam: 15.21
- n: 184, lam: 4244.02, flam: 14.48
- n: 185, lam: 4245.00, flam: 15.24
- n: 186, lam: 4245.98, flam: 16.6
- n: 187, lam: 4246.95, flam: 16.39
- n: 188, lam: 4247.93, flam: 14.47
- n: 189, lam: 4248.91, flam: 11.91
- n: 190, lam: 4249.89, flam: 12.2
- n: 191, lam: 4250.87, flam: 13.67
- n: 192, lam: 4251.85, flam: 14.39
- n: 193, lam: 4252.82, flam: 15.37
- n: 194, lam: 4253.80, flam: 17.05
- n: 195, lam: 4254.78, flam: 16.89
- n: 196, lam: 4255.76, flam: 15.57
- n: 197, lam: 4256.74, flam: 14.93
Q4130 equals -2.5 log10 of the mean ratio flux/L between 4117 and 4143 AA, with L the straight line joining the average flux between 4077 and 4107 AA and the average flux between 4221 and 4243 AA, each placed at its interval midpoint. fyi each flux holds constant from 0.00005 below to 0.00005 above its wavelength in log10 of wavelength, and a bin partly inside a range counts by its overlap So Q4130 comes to -0.11 mag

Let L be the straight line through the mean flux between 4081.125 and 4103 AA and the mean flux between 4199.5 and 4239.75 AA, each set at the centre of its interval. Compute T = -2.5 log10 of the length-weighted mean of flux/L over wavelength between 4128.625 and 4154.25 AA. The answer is -0.05 mag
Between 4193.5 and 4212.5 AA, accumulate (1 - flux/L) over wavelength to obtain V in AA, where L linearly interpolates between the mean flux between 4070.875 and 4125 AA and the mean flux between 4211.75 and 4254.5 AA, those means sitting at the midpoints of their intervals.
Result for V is 0.3 AA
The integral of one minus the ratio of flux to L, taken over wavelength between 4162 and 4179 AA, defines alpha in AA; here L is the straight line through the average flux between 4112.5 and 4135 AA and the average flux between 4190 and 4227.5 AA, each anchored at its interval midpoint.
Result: 0.30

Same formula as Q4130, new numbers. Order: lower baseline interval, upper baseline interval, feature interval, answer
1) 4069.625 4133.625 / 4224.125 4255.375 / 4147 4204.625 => -0.04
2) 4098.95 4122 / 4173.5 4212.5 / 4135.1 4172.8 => -0.07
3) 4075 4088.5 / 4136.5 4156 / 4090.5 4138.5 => -0.01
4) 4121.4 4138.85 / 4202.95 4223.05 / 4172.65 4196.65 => -0.01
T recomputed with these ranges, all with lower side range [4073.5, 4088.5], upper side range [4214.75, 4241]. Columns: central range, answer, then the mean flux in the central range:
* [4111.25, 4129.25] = -0.11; 16.3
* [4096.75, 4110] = 0.09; 13.5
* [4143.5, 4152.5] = -0.09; 16.1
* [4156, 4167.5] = -0.05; 15.5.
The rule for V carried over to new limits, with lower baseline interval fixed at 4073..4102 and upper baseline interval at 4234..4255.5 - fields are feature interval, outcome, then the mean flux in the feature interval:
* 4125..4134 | -0.9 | 16.6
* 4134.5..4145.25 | -0.9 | 16.4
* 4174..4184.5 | -0.7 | 16.1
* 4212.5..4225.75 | -0.9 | 16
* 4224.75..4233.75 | 0.7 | 13.8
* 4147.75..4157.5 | -0.3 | 15.5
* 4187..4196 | -0.5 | 16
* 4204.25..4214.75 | 0.0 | 15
